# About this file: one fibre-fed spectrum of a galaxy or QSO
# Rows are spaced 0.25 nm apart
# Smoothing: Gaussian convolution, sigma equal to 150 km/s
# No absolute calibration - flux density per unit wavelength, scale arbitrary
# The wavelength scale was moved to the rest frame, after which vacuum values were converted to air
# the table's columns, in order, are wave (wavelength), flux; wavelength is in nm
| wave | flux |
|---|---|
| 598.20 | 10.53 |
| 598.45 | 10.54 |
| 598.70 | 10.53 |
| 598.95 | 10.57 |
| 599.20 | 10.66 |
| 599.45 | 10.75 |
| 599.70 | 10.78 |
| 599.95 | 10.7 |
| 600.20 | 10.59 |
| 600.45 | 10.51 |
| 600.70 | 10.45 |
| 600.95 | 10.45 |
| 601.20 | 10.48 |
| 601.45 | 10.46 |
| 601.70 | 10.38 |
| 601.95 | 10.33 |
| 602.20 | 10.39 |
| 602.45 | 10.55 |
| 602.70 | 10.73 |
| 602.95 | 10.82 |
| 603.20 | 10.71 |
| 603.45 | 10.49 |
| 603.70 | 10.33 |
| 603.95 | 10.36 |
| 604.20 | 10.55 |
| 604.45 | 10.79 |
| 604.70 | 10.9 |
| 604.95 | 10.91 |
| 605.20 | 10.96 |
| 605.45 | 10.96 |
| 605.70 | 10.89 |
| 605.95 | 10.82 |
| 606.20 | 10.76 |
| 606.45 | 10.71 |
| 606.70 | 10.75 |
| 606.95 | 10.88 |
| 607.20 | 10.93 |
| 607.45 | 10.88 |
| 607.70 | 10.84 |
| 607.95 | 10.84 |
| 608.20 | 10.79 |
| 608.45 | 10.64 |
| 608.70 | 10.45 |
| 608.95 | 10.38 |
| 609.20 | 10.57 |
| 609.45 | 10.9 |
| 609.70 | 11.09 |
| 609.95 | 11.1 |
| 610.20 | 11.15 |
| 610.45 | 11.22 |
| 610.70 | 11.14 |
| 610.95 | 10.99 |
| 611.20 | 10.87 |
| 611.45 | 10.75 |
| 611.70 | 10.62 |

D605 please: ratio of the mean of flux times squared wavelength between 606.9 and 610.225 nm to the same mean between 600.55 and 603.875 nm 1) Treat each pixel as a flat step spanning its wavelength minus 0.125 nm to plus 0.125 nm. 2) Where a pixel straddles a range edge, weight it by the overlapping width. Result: 1.05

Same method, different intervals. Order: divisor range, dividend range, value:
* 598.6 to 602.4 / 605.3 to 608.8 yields 1.05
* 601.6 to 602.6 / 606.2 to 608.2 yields 1.06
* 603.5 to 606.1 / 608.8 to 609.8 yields 1.01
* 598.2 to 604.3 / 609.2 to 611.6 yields 1.07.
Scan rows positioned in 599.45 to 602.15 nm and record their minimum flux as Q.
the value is 10.33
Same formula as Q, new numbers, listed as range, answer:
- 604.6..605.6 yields 10.9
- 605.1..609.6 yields 10.38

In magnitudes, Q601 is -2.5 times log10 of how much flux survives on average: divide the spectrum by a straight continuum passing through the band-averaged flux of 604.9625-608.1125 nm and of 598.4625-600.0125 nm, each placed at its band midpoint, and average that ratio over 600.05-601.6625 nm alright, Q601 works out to 0.02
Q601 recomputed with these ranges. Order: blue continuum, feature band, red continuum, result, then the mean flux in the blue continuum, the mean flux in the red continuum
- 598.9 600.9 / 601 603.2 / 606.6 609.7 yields 0.01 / 10.6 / 10.8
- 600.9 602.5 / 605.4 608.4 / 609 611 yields 0.00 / 10.4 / 11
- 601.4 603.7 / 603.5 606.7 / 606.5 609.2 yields -0.01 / 10.5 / 10.7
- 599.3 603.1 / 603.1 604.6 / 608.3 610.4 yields 0.01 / 10.6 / 10.8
